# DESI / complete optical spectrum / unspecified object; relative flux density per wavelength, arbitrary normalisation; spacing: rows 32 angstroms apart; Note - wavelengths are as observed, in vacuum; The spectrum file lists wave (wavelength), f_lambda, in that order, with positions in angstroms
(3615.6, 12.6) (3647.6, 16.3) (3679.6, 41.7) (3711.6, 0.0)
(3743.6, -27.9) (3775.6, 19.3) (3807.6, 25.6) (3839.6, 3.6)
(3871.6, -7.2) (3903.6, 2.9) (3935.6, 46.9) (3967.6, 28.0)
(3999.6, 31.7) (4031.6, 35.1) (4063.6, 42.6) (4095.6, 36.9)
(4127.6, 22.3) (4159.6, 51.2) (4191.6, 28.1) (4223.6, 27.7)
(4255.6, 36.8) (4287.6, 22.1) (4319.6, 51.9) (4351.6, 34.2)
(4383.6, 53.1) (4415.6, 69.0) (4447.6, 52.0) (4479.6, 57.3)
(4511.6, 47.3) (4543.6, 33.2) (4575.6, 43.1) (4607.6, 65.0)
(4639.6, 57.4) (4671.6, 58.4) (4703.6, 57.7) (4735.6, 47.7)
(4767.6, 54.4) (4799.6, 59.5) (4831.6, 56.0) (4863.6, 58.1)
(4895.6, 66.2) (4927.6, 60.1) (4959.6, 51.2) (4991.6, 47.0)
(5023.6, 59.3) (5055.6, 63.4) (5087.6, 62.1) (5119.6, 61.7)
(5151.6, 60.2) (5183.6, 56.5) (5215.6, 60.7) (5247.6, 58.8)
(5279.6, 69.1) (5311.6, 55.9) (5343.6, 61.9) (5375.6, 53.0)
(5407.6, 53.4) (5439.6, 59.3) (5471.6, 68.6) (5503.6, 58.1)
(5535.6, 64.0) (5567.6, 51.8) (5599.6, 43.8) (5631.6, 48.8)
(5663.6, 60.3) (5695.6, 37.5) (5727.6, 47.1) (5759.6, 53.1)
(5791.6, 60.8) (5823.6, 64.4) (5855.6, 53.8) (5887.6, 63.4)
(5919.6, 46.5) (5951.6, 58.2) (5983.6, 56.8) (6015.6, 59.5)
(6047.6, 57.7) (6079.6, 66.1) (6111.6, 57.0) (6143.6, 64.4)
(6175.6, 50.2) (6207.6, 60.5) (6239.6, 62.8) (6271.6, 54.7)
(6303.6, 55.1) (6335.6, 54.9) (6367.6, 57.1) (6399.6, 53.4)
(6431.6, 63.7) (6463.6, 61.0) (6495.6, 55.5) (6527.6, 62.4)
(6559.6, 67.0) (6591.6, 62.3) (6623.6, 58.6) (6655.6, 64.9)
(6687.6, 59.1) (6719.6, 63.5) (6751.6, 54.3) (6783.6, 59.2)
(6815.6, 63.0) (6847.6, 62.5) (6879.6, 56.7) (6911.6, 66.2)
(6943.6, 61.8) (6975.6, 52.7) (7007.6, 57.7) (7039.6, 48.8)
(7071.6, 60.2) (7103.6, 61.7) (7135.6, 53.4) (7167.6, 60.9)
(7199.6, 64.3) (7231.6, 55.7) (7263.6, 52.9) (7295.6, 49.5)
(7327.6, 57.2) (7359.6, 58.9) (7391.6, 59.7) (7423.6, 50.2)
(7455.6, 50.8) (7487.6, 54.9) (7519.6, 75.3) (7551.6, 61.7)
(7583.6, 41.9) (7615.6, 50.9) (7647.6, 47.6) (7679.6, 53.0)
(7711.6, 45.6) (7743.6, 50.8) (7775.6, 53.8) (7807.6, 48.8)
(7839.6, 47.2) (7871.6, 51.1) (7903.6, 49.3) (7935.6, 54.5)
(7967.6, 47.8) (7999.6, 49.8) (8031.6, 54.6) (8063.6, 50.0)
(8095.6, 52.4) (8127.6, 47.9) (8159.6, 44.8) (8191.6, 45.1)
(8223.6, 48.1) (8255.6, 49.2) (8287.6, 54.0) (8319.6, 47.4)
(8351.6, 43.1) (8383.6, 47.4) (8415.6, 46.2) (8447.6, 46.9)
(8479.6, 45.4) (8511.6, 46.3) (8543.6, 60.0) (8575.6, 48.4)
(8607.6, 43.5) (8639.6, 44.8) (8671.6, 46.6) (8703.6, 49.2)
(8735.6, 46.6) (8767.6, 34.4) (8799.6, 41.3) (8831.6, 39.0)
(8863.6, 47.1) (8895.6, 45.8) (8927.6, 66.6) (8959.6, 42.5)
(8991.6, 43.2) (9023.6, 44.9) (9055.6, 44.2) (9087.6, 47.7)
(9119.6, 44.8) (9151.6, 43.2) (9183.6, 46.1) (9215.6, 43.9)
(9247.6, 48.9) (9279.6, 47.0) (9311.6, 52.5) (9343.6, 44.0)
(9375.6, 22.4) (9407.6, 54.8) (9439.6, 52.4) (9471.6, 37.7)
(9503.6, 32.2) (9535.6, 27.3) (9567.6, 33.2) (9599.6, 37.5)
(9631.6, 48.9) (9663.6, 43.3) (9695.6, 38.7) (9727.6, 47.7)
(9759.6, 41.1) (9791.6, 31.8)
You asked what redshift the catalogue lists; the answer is 0.14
